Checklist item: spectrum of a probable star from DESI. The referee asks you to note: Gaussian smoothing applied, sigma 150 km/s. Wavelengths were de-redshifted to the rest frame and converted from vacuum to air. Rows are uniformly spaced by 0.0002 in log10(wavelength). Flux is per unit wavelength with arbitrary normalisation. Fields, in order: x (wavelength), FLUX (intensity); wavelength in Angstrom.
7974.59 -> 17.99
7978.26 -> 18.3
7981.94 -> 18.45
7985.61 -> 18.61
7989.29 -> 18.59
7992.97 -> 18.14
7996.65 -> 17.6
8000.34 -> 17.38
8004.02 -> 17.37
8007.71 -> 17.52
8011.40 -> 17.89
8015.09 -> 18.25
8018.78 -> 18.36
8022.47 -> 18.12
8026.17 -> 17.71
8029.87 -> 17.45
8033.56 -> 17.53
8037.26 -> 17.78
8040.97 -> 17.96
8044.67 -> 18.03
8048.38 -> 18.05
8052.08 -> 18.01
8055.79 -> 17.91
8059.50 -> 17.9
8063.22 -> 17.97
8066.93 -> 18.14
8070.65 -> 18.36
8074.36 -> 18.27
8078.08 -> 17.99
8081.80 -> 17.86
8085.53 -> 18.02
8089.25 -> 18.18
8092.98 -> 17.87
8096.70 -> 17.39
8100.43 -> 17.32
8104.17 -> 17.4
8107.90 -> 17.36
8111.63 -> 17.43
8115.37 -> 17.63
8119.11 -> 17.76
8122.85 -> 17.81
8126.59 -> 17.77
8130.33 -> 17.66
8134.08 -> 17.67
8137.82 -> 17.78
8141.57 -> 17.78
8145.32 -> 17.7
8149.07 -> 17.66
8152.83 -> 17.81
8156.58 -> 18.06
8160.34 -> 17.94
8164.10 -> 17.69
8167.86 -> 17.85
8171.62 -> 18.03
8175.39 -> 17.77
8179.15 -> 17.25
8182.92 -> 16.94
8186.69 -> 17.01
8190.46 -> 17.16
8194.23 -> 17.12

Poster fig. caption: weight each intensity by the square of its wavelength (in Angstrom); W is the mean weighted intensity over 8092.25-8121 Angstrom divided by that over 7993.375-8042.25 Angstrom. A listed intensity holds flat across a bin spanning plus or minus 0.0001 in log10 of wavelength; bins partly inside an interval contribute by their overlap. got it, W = 1.0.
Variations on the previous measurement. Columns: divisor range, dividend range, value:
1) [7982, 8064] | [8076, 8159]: 1.01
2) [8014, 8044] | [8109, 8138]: 1.01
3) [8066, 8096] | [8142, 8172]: 1.01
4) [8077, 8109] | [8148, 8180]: 1.02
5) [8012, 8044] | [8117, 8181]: 1.02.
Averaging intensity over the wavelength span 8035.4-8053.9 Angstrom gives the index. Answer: 18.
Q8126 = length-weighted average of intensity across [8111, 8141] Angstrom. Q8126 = 17.7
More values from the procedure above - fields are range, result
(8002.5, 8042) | 17.8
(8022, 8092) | 18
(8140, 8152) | 17.7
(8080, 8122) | 17.7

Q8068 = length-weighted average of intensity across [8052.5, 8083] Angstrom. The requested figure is 18.1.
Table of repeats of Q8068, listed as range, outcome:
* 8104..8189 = 17.6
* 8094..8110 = 17.4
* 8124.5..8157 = 17.8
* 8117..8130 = 17.8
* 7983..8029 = 18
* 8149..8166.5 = 17.8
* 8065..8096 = 18.1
